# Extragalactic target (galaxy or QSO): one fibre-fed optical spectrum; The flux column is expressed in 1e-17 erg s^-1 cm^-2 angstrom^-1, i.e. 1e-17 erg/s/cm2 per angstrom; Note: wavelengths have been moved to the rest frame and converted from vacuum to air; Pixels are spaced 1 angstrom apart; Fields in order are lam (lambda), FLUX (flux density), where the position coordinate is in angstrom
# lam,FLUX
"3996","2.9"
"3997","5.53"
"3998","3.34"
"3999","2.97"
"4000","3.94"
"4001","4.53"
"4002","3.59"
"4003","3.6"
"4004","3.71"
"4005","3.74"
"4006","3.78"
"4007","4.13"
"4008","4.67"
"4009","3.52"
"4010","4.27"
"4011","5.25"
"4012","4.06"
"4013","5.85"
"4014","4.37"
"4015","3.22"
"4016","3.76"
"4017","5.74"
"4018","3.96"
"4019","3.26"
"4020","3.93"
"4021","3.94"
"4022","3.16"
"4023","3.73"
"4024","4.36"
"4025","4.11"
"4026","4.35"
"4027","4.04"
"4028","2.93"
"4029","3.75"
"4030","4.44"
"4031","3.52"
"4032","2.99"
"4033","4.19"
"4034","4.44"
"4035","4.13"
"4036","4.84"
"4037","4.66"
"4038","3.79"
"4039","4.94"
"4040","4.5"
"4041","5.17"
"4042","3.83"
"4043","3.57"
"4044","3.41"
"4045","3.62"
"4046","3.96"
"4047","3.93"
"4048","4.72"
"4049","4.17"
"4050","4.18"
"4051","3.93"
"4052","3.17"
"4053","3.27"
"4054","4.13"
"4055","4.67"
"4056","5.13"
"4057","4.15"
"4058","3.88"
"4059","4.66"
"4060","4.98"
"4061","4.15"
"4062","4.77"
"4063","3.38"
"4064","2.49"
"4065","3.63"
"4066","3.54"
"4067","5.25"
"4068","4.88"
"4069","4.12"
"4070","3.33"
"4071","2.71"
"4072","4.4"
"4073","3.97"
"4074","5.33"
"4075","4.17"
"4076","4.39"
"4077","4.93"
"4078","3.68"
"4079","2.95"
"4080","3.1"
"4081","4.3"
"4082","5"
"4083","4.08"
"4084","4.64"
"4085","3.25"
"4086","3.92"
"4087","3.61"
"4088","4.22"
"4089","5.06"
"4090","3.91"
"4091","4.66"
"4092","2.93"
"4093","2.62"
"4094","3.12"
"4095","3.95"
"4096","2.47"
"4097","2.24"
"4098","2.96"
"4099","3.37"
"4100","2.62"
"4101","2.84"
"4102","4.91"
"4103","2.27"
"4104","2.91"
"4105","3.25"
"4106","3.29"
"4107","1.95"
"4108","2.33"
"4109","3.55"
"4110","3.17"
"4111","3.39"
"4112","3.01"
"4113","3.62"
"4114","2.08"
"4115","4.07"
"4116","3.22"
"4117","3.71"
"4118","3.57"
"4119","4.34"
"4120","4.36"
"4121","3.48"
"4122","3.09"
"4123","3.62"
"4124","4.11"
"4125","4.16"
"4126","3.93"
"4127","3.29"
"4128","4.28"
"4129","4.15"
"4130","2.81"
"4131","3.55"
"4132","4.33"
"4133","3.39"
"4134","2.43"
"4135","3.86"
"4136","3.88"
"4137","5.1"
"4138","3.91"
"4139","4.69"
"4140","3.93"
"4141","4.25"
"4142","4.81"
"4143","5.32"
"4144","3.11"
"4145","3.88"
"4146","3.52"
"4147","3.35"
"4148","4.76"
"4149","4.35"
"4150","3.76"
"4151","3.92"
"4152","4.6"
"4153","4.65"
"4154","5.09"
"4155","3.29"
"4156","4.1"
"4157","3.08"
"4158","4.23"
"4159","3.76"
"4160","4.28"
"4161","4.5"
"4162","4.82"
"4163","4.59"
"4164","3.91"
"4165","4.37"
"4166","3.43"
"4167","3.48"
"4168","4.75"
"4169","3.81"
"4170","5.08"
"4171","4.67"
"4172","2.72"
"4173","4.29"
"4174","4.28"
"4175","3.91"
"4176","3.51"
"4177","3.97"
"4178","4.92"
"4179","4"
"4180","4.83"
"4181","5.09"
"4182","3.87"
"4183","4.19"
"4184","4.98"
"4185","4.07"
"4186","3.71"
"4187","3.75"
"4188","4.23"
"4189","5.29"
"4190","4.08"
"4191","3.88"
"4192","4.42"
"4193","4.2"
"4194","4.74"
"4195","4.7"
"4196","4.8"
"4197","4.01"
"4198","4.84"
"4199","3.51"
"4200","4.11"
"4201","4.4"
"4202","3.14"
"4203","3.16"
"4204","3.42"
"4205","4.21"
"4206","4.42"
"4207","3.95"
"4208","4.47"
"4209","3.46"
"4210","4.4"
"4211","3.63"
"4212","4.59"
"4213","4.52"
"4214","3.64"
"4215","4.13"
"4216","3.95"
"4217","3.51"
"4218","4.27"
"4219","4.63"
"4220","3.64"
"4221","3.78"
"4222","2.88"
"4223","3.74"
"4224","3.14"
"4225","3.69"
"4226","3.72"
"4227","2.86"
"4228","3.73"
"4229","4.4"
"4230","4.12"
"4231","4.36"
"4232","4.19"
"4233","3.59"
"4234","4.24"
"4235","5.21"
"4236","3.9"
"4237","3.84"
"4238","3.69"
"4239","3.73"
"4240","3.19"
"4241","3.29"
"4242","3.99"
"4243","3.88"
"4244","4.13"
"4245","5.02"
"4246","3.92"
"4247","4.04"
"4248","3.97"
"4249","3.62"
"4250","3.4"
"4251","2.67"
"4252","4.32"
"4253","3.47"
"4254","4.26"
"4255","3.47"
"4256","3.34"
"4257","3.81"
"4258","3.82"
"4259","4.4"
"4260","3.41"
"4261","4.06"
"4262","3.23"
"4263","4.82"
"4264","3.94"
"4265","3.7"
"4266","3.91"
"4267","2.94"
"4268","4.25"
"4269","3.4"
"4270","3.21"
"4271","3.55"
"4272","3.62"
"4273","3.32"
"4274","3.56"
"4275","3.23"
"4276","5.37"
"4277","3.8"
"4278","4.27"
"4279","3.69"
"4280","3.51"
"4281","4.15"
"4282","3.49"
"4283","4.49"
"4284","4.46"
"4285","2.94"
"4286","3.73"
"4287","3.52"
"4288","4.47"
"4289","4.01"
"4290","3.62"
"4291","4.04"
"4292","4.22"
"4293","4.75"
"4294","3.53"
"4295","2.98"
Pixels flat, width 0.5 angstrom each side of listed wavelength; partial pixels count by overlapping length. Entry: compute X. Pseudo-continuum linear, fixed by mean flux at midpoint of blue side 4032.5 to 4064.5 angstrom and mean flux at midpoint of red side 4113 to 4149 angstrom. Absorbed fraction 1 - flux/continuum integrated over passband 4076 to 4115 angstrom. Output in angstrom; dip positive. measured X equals 5.23 angstrom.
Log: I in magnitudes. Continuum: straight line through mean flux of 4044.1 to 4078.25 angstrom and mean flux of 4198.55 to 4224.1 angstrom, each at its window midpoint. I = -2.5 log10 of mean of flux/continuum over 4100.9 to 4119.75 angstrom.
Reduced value 0.231 mag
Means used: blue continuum 4.1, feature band 3.26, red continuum 3.89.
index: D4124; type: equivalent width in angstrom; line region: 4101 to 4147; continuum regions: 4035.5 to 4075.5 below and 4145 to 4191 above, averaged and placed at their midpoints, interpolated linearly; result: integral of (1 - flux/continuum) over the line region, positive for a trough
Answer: 5.8 angstrom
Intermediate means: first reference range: 4.13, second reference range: 4.17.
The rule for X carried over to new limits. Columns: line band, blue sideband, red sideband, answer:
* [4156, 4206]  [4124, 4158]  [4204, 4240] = -2.57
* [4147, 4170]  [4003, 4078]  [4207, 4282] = -1.22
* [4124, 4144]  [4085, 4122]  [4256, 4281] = -3.19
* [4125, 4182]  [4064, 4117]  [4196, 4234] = -4.94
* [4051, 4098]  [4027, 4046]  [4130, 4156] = 1.30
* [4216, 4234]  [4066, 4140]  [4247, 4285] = -0.23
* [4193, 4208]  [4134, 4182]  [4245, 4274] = -0.52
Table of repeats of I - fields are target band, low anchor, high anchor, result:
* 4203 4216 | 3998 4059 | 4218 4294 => -0.04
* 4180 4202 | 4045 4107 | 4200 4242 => -0.12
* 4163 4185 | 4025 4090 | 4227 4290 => -0.07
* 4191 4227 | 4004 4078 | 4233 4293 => -0.02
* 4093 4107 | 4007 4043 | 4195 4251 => 0.32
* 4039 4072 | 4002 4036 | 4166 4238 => 0.00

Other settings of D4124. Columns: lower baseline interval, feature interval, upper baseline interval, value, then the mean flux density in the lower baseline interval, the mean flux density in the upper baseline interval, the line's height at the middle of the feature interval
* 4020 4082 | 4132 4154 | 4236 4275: -1.1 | 4.05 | 3.74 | 3.91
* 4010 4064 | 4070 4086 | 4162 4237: 0.3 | 4.12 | 4.09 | 4.11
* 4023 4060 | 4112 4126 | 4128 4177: 1.5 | 4.1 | 4.05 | 4.07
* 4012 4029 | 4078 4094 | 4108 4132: -0.5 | 4.04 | 3.58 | 3.74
